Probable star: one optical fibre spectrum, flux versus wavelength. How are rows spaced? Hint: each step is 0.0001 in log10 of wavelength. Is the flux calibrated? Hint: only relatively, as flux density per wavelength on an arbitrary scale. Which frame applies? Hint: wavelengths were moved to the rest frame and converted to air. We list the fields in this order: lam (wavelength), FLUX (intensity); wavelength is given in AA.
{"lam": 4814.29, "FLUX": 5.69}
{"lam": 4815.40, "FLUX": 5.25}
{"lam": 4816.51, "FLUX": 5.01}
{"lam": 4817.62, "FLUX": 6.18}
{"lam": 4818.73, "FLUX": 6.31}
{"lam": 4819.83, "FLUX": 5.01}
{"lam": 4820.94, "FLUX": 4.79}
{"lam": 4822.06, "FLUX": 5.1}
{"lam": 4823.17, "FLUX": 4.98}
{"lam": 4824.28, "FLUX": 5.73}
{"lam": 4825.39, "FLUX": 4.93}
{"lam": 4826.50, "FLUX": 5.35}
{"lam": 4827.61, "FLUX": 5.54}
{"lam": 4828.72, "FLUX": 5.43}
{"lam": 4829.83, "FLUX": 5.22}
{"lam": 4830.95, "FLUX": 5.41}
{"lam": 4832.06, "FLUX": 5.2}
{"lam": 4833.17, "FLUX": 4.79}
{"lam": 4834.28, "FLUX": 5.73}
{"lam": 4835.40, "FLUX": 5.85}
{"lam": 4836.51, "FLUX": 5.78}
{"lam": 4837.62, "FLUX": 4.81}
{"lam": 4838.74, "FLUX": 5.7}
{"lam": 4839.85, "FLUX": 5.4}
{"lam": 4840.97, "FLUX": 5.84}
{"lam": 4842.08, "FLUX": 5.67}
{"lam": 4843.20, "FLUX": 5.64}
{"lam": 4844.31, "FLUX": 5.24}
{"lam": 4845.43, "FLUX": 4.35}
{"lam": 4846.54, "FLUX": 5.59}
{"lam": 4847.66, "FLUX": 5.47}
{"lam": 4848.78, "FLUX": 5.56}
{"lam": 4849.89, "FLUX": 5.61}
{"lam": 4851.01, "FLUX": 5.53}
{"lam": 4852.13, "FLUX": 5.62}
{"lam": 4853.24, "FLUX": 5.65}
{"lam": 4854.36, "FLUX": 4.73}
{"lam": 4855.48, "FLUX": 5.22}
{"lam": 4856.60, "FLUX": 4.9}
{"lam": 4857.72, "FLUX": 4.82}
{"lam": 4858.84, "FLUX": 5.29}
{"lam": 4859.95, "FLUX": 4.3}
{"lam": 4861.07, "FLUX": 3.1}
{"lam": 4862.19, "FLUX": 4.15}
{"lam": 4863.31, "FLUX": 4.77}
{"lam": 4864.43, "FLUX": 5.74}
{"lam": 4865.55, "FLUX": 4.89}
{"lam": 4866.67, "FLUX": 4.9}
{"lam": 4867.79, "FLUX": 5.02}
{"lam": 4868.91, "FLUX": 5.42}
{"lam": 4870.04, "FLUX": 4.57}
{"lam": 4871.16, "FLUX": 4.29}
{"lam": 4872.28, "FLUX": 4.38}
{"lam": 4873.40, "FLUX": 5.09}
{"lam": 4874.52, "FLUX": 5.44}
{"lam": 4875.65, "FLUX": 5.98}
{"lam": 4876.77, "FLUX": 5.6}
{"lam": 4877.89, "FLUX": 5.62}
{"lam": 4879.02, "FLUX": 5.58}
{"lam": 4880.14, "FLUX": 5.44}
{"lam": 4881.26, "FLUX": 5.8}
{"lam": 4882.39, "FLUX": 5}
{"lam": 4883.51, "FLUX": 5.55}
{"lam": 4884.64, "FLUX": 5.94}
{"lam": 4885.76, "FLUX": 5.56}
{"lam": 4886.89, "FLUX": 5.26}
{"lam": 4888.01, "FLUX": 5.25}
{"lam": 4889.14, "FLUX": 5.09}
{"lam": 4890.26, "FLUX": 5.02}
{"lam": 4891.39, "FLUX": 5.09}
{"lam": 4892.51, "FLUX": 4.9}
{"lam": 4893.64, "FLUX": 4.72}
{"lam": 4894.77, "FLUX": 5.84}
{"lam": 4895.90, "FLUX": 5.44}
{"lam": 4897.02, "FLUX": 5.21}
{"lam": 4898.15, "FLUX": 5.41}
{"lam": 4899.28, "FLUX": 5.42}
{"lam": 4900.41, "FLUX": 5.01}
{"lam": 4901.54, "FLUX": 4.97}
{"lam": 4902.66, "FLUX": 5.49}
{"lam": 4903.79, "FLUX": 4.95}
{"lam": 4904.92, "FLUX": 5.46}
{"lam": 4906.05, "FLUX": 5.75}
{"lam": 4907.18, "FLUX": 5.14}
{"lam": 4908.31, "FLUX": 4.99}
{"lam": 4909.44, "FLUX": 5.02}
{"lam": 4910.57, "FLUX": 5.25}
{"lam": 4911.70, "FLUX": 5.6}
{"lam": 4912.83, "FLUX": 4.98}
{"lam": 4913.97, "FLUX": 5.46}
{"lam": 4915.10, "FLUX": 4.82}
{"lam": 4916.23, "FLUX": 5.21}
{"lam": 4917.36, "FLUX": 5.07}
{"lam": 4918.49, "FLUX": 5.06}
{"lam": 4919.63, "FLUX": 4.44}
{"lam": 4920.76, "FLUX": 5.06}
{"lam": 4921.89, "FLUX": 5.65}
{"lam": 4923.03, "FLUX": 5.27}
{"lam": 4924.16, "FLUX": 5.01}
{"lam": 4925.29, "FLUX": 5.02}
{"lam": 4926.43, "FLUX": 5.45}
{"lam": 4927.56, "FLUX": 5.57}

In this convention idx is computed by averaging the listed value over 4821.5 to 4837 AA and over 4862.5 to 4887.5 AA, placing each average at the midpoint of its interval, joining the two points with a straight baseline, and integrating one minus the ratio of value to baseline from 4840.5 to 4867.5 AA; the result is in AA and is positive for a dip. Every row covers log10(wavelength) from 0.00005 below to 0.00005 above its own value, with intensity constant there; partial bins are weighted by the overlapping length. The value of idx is 1.0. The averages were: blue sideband 5.36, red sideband 5.25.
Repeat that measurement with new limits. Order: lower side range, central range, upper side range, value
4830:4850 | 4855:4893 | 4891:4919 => 1.6 AA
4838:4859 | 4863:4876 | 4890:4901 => 0.6 AA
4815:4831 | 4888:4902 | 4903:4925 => 0.1 AA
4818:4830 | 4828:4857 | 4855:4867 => -2.1 AA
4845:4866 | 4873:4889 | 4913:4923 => -1.4 AA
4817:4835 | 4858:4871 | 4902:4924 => 1.4 AA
